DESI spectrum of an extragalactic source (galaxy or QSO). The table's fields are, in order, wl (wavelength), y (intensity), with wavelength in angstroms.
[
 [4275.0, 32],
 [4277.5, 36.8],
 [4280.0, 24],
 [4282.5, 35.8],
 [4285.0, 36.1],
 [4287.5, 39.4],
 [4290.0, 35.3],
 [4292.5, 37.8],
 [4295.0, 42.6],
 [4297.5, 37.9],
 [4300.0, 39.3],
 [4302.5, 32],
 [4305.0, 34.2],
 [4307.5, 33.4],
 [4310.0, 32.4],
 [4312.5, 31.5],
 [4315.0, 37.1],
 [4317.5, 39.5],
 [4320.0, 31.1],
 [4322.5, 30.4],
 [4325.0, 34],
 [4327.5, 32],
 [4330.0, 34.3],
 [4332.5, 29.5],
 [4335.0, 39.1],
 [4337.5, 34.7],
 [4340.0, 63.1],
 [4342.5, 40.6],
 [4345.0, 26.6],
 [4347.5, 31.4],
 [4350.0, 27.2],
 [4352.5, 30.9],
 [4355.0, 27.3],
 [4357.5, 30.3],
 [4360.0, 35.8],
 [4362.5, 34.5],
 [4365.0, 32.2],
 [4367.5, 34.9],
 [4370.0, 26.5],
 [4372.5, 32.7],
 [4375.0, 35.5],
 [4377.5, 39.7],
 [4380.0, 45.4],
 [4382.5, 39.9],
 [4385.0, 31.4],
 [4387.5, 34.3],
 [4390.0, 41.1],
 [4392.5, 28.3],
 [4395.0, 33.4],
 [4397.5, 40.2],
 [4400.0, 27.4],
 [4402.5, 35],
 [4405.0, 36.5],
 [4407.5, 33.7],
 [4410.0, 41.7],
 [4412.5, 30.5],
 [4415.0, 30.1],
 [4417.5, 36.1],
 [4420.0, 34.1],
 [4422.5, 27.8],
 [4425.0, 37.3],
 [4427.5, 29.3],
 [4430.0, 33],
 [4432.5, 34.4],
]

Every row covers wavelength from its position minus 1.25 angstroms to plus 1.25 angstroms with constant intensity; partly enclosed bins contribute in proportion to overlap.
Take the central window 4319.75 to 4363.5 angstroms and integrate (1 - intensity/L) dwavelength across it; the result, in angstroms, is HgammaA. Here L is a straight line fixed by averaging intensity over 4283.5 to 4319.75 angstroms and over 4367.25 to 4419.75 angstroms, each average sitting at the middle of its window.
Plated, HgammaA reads 1.9 angstroms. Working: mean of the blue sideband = 36.2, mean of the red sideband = 35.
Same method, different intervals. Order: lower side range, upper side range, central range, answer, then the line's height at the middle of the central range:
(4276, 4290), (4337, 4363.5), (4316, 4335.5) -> 0.6 angstroms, 34.7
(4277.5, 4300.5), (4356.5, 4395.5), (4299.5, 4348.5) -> 0.6 angstroms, 35.8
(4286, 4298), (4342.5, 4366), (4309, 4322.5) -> 0.7 angstroms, 35.8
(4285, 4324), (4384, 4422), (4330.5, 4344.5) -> -2.0 angstroms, 35.1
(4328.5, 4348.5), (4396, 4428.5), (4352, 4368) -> 1.8 angstroms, 36.4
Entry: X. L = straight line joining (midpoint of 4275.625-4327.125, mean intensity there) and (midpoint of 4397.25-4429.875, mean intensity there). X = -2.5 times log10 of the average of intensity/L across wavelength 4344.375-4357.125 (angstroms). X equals 0.19 mag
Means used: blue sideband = 34.9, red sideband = 33.6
